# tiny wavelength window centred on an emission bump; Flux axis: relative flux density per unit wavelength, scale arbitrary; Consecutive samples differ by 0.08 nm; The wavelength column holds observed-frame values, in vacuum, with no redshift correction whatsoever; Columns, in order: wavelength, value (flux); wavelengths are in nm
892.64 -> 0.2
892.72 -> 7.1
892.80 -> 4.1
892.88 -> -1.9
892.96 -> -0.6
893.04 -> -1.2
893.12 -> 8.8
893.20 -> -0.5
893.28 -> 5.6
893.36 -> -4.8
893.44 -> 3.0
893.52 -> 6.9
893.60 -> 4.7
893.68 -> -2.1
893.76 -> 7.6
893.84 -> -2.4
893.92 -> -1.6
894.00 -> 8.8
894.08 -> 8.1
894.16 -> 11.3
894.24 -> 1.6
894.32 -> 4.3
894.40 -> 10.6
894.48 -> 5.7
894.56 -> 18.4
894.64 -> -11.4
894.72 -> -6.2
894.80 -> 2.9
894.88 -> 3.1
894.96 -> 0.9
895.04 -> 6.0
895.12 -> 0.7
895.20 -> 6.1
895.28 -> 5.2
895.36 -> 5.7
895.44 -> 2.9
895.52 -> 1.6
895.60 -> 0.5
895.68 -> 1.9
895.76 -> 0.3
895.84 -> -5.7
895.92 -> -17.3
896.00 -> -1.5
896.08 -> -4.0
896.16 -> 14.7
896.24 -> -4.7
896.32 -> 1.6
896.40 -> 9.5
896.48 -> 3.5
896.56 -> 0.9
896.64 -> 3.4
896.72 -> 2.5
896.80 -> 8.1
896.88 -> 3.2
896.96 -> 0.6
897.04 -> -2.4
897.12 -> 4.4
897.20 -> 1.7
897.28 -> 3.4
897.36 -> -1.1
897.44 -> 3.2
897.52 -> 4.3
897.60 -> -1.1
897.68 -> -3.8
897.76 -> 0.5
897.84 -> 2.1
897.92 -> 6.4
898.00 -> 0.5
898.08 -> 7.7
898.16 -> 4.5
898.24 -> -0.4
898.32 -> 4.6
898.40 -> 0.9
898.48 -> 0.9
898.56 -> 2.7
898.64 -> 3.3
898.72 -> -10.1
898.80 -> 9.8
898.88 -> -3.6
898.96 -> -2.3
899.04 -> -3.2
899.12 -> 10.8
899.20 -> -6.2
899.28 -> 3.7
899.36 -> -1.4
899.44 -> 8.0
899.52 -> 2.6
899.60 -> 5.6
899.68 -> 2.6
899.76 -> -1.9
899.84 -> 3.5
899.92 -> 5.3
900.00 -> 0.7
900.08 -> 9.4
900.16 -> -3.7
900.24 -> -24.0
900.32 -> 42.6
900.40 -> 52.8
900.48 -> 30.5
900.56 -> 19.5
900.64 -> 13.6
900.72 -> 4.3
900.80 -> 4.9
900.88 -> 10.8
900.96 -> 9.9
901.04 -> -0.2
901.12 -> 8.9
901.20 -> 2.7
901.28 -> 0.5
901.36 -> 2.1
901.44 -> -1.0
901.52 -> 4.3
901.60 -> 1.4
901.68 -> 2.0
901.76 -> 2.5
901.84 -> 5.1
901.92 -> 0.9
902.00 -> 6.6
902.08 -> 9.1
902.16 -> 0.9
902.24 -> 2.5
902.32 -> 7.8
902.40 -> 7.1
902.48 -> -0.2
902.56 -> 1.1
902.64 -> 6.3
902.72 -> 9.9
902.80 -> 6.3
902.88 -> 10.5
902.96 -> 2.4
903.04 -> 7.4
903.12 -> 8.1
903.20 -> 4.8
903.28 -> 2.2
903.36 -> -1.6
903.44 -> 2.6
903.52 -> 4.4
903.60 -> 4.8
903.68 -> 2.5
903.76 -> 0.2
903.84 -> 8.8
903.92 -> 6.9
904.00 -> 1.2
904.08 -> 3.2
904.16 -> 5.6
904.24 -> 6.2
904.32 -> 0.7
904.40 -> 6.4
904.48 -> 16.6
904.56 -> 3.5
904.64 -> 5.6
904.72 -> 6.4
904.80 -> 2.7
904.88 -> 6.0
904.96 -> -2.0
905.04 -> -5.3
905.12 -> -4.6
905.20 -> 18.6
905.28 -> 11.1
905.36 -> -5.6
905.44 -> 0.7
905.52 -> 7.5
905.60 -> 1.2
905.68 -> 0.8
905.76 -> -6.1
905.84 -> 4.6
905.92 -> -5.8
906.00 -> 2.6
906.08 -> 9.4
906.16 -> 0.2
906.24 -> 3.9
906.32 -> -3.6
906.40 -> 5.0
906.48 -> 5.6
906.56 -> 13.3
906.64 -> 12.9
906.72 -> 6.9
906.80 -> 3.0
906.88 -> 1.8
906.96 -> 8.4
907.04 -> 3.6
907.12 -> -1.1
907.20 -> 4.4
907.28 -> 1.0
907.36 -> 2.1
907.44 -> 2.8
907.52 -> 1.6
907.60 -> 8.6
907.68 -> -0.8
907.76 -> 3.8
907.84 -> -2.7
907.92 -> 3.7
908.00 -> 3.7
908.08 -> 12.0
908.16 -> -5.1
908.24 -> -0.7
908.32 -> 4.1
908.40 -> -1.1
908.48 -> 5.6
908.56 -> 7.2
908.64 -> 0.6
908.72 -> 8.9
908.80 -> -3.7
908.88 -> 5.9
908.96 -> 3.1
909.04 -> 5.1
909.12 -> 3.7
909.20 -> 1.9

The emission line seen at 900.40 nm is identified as H-beta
